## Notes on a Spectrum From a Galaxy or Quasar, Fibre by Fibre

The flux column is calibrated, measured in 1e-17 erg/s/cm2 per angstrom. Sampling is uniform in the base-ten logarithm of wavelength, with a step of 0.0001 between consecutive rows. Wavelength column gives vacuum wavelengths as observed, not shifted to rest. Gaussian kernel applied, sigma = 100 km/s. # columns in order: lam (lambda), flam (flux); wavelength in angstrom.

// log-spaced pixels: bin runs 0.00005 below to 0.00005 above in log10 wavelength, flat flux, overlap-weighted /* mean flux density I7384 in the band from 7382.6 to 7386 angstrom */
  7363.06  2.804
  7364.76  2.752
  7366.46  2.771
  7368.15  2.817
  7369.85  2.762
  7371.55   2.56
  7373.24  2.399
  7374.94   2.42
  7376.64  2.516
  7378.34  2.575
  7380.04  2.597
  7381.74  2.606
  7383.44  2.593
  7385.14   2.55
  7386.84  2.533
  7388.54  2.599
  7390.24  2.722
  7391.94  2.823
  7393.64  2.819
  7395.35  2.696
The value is 2.57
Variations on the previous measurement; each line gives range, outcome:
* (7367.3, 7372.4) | 2.72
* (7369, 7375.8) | 2.53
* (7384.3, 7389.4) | 2.56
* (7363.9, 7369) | 2.78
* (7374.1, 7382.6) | 2.54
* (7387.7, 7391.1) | 2.66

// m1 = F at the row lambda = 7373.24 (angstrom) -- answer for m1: 2.399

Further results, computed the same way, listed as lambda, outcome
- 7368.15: 2.817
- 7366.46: 2.771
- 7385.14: 2.55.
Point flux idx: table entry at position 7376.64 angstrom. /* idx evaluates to 2.516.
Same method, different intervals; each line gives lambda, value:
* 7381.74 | 2.606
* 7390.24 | 2.722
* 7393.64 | 2.819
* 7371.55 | 2.56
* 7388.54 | 2.599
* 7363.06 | 2.804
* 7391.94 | 2.823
